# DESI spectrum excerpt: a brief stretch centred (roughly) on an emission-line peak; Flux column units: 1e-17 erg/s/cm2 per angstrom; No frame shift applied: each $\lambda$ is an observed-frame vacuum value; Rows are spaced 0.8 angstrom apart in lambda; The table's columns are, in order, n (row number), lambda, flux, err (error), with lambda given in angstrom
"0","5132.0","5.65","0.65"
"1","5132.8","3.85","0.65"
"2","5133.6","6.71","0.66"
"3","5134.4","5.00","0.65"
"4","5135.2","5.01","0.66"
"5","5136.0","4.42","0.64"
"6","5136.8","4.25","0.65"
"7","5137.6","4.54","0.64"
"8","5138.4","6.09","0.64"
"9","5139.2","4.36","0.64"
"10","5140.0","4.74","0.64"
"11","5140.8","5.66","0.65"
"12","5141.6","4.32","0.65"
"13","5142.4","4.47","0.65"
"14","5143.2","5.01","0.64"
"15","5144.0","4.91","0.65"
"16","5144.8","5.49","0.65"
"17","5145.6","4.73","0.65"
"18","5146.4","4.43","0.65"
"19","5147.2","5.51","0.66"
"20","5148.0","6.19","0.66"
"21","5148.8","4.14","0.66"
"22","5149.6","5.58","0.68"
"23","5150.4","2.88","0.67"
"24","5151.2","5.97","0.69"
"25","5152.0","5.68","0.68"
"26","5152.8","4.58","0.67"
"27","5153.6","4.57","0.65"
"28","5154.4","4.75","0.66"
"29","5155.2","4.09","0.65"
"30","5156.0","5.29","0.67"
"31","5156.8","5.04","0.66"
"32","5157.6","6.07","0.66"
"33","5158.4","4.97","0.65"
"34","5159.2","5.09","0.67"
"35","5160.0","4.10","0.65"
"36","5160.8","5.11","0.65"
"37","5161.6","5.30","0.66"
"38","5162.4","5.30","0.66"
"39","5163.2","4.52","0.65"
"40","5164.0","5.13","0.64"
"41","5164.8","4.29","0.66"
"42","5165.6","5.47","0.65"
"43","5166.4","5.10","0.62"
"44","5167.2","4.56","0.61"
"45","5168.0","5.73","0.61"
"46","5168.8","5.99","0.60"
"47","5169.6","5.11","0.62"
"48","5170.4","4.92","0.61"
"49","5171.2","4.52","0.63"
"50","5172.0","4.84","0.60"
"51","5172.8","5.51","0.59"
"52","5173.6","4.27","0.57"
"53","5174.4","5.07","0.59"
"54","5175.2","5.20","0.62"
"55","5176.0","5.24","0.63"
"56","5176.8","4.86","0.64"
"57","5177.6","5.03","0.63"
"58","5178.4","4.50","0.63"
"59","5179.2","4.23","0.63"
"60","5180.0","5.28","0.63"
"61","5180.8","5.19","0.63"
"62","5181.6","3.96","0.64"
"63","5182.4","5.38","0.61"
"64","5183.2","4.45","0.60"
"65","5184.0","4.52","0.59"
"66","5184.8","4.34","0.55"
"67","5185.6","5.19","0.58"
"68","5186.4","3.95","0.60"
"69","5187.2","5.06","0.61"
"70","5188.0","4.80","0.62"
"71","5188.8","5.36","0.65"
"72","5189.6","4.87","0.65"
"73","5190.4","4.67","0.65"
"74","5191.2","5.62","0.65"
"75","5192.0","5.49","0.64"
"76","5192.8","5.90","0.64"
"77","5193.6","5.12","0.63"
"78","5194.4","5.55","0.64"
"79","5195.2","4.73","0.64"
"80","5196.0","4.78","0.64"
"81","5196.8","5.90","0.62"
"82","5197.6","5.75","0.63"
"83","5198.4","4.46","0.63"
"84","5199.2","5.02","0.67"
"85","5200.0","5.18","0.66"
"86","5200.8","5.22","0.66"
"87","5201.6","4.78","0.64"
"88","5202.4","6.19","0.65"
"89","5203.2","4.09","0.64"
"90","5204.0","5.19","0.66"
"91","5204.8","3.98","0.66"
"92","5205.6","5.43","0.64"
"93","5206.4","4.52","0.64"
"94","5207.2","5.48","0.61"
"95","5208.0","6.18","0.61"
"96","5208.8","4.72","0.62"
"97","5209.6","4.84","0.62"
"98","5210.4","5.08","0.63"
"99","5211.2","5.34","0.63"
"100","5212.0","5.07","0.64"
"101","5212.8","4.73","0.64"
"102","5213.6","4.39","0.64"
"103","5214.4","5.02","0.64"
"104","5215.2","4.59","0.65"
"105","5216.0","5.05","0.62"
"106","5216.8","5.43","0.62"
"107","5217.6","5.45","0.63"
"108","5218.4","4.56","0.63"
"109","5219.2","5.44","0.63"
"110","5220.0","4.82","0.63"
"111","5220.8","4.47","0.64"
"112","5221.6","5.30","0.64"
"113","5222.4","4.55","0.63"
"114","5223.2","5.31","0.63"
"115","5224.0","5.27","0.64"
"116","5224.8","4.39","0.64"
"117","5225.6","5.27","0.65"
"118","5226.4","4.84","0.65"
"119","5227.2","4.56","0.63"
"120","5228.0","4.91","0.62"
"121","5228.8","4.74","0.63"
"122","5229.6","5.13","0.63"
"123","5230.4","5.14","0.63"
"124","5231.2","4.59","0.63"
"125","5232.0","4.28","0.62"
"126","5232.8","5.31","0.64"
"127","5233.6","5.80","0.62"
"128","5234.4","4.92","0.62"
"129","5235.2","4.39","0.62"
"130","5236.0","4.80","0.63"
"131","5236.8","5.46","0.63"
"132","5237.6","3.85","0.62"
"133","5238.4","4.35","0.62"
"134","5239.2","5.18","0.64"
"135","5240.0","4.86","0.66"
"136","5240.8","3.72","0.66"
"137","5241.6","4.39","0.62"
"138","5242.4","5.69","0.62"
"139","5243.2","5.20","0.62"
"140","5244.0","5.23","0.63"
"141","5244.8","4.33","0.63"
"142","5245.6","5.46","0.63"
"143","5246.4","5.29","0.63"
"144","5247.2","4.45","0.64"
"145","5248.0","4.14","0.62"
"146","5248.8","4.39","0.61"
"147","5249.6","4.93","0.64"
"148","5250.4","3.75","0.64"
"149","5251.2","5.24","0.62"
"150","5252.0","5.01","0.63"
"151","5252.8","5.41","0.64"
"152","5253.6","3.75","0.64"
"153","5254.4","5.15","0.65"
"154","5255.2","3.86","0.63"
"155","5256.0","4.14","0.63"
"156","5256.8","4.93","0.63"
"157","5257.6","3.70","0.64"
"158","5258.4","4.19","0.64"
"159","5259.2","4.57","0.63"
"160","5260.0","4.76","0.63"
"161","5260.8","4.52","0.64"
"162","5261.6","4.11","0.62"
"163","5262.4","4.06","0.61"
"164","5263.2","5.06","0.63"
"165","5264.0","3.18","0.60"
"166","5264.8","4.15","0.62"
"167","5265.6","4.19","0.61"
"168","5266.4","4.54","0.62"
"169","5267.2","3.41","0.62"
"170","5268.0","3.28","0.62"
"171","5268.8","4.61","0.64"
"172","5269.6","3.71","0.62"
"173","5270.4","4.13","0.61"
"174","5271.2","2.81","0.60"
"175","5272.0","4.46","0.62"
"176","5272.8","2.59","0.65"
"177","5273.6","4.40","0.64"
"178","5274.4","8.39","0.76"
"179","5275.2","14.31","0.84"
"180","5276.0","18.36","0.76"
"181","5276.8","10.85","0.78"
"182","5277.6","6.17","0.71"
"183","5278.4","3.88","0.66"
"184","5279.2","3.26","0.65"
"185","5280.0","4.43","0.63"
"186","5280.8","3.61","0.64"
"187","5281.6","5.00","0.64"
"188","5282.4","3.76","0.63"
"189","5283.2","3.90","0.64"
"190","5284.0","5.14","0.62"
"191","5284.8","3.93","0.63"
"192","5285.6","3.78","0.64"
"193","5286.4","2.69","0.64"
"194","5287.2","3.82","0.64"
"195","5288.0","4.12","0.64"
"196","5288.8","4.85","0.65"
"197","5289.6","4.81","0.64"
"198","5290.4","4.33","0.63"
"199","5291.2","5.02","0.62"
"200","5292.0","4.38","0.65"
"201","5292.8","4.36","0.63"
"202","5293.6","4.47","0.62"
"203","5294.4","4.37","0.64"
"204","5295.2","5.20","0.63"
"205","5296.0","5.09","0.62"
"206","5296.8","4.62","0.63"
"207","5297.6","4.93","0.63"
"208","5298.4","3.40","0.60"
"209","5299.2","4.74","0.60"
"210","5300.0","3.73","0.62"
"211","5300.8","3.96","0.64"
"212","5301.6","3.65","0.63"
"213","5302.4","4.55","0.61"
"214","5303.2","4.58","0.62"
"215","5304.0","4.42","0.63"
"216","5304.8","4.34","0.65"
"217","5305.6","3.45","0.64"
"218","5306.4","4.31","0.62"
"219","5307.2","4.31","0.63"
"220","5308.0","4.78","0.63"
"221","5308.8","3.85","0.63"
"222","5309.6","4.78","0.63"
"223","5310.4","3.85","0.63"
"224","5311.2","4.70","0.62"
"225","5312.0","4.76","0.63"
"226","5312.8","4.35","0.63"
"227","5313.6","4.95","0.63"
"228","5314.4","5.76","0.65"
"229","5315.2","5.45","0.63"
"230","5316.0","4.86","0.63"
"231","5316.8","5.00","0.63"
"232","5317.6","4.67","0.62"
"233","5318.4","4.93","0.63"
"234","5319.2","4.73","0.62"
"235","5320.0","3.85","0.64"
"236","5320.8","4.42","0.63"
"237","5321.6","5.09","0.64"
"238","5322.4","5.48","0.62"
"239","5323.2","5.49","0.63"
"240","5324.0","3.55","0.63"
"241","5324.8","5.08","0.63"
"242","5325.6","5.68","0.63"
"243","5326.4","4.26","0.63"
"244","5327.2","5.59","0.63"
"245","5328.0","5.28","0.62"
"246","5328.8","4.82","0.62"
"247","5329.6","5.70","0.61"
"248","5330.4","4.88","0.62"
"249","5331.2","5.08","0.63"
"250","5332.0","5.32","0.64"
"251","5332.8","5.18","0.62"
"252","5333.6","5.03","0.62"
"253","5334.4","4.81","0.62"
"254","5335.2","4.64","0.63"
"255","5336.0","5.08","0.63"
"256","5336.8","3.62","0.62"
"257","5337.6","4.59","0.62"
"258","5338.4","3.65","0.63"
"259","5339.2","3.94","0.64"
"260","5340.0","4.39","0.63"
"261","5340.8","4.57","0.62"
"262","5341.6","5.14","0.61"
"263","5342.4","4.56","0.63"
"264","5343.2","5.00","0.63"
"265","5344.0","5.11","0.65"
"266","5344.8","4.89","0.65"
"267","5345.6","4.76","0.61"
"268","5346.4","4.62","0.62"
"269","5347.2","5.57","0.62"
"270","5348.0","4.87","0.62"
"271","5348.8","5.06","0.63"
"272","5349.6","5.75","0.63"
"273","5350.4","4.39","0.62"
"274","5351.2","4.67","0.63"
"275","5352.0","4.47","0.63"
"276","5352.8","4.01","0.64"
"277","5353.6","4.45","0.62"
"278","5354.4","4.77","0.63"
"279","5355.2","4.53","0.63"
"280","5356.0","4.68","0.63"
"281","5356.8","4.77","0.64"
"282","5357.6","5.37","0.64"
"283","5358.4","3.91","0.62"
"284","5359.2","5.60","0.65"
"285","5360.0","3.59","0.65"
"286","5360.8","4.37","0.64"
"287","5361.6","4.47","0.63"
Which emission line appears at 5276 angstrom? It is Hbeta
